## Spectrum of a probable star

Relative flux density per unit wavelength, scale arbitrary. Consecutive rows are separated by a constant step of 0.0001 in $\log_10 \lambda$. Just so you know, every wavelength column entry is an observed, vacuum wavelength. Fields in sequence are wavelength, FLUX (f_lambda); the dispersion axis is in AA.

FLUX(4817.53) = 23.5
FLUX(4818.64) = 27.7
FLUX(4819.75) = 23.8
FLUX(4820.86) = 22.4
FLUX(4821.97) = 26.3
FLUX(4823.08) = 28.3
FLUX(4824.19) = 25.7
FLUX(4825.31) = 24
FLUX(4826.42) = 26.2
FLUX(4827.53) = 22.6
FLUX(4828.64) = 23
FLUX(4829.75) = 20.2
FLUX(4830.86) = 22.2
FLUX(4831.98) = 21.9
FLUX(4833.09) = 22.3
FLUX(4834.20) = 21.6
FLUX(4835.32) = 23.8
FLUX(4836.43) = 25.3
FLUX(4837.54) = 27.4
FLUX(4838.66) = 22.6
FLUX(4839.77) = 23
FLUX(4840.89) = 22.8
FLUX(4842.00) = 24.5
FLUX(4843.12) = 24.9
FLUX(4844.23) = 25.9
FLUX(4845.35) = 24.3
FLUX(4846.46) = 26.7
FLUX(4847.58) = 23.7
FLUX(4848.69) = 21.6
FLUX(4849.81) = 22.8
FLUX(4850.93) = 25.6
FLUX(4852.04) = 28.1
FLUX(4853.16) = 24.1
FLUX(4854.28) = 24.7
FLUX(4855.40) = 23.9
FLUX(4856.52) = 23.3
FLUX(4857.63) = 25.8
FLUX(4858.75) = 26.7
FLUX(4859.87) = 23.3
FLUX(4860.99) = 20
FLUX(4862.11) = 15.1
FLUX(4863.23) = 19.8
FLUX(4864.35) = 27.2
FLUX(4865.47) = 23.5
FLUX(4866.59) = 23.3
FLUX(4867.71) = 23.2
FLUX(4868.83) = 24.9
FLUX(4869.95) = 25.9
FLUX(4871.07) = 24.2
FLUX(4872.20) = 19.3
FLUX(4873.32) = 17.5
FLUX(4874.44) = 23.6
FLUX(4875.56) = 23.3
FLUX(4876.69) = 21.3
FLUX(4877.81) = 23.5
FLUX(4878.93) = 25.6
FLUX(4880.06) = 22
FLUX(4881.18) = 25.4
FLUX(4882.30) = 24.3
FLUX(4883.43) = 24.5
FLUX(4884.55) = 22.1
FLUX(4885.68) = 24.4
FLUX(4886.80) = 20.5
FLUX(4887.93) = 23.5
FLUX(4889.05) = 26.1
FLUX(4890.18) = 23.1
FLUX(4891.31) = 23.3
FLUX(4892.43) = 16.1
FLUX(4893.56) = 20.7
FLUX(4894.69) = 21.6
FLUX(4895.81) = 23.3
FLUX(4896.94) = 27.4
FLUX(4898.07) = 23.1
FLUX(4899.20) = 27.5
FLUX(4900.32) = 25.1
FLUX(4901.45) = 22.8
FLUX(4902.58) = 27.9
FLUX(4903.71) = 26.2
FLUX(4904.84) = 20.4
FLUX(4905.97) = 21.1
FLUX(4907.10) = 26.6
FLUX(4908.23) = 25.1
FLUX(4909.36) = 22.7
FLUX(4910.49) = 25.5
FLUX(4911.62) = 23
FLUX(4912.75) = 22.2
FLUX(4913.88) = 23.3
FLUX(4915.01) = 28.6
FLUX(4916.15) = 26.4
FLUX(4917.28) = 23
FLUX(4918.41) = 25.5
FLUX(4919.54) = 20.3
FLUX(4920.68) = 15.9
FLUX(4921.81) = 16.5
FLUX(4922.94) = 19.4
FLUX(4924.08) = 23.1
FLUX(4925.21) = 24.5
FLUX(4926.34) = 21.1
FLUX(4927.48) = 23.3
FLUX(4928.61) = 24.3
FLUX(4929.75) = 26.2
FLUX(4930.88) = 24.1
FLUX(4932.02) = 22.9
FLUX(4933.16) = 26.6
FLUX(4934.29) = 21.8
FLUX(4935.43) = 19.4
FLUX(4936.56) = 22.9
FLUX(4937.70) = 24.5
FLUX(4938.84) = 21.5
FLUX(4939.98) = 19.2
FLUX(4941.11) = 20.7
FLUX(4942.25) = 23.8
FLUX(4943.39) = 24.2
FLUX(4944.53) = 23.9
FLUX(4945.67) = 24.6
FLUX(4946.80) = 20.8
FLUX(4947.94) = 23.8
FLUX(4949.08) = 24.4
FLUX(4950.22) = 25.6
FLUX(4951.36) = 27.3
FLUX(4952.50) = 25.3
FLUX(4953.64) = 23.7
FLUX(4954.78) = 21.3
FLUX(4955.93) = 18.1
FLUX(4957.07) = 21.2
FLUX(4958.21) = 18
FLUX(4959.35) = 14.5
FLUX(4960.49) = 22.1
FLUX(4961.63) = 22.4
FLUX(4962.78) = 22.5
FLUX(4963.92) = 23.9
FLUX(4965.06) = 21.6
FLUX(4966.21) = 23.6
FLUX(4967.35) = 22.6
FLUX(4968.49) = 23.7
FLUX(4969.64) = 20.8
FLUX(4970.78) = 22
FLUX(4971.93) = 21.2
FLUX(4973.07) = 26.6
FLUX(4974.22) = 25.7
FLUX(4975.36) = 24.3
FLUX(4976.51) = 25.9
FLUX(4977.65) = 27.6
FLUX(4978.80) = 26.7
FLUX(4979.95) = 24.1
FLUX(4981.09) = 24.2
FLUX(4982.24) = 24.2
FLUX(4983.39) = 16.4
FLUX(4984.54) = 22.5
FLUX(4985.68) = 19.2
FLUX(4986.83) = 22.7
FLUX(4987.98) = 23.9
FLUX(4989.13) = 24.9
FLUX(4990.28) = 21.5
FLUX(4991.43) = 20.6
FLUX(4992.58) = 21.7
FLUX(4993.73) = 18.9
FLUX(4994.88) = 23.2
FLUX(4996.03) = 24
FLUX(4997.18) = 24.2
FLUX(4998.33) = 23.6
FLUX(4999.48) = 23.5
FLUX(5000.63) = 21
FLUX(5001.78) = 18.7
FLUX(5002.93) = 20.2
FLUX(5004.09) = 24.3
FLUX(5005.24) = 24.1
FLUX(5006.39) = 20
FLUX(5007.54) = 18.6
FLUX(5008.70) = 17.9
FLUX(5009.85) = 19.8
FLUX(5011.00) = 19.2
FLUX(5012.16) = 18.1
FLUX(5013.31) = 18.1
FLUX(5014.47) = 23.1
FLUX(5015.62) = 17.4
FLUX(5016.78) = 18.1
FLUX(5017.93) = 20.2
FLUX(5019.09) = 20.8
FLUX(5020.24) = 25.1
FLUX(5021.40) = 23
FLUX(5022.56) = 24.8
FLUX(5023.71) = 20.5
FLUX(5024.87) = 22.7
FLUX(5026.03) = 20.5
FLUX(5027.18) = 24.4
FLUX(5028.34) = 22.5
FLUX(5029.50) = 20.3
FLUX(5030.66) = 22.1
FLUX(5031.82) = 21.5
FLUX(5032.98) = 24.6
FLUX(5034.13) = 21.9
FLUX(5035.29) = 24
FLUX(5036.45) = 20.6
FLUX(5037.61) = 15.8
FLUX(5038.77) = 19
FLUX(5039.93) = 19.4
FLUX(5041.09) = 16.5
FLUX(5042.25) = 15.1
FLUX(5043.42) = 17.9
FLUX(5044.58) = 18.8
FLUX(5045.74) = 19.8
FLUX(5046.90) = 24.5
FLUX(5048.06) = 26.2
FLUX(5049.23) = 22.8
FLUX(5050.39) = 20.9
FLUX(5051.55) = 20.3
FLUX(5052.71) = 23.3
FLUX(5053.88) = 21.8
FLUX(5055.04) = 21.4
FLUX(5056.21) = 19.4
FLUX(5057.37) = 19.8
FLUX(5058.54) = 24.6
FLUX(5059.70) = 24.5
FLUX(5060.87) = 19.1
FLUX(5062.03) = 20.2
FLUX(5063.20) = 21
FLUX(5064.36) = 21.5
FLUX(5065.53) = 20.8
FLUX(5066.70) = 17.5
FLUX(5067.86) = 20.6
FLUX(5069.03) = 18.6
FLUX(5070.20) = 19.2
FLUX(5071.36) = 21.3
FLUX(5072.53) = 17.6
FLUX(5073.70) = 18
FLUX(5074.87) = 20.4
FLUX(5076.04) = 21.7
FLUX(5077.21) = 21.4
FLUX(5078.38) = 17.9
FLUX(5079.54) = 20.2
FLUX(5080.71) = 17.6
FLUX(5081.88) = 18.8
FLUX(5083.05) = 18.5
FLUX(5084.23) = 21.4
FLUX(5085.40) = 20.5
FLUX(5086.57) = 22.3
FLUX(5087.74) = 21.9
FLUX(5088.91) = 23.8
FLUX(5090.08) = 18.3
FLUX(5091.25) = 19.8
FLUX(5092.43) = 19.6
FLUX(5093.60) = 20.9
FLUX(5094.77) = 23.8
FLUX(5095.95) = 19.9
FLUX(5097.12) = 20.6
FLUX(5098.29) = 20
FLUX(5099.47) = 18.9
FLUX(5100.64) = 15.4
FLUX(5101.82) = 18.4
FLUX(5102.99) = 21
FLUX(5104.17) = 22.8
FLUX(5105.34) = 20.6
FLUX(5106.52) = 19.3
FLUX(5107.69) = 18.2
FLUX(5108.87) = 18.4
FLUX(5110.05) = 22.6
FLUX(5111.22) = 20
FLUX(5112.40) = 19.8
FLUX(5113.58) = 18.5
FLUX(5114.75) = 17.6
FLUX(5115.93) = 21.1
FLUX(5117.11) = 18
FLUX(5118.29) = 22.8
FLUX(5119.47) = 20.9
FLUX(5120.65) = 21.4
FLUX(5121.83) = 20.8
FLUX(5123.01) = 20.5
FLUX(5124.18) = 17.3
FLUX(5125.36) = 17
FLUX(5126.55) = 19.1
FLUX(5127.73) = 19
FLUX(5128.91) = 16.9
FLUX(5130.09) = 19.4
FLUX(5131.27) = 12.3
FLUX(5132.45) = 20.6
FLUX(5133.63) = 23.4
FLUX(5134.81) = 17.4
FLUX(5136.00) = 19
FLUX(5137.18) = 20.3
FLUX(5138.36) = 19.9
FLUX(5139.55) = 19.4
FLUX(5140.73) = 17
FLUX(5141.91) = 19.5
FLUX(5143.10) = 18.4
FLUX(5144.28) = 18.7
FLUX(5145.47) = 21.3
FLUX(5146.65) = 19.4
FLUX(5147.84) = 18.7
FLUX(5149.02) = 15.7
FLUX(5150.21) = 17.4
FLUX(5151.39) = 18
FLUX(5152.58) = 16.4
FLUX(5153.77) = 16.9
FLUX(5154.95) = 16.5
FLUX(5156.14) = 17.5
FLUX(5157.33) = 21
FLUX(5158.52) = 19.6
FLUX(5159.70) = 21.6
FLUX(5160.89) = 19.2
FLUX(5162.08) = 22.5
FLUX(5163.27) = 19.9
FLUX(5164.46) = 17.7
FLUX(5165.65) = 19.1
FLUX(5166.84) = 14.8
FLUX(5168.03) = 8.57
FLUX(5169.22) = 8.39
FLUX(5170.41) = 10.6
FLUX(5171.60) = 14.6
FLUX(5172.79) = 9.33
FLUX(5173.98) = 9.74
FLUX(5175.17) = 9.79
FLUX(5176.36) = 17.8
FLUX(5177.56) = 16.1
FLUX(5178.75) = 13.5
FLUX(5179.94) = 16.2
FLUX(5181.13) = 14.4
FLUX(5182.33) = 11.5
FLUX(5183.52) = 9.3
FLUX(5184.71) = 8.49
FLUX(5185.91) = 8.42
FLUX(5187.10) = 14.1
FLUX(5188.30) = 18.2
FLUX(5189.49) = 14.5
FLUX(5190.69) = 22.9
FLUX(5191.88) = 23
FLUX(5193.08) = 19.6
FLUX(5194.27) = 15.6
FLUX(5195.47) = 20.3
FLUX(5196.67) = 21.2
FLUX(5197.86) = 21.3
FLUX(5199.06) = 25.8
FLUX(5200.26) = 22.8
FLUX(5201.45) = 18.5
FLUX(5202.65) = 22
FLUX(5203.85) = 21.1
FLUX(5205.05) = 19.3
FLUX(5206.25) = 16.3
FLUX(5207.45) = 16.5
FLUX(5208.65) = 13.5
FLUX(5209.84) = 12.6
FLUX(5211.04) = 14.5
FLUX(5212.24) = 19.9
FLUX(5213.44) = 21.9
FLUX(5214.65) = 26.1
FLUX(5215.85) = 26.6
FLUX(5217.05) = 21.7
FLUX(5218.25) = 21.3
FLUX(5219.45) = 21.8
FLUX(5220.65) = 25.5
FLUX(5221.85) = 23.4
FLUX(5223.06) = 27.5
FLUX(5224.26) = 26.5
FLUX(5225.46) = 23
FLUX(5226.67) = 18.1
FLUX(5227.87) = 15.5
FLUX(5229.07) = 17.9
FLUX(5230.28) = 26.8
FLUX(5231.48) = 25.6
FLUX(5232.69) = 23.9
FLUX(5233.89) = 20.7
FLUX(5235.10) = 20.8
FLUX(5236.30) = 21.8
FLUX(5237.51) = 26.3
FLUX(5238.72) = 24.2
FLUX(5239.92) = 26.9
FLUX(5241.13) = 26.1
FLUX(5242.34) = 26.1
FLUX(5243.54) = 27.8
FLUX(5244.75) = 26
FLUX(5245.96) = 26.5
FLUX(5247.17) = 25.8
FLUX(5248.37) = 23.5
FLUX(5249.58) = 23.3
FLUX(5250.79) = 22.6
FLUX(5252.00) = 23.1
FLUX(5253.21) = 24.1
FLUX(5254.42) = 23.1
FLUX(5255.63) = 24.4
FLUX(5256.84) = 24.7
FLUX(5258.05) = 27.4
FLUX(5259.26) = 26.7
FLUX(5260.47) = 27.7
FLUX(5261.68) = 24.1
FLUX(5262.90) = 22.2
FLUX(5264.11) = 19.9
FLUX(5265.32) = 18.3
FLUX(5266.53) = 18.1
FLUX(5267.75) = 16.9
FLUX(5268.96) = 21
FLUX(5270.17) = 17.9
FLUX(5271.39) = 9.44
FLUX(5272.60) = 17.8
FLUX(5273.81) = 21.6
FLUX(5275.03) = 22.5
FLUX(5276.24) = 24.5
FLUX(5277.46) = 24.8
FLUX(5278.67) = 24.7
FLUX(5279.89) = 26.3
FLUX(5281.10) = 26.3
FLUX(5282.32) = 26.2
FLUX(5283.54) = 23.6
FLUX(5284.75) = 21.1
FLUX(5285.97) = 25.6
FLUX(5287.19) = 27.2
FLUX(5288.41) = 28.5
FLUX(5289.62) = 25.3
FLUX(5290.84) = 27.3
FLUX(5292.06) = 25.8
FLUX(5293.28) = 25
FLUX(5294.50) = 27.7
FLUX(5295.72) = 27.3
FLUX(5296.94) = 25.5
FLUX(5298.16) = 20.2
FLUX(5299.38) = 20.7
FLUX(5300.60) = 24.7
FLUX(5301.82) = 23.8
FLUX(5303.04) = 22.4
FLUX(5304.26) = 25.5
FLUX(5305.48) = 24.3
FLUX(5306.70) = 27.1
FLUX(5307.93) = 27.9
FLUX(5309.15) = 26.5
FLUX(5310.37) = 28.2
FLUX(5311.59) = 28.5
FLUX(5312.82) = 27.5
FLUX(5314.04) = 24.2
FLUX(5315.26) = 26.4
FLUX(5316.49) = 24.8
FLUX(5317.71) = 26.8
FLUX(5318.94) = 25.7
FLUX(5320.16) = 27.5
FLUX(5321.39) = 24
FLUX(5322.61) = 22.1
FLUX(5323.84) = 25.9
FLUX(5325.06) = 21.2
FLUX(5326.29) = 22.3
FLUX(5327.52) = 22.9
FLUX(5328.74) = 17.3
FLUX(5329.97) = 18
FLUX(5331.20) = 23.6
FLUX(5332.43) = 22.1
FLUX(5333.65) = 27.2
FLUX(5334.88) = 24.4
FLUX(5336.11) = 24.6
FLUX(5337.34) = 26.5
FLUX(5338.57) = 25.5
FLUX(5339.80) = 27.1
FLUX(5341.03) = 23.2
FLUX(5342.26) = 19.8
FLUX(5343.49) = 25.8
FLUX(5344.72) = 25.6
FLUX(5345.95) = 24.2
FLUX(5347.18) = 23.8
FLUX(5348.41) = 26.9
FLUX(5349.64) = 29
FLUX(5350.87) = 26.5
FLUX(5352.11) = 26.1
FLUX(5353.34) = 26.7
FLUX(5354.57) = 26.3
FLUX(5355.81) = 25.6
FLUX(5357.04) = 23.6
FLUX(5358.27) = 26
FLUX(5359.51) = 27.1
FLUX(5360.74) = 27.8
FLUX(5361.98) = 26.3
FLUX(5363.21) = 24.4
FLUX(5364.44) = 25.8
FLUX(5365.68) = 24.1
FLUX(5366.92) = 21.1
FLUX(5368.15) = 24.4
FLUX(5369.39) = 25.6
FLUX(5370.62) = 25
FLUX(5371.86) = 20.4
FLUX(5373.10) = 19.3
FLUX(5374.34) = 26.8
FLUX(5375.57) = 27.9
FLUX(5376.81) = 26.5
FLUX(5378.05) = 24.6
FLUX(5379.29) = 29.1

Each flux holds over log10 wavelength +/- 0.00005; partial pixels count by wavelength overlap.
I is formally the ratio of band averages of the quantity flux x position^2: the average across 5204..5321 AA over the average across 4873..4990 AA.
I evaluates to 1.2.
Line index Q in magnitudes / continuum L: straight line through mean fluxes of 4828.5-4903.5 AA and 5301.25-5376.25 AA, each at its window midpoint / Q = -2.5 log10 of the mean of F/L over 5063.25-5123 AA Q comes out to 0.203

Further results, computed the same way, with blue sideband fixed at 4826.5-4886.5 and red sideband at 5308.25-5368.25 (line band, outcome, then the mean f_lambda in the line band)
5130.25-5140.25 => 0.27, 19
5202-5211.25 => 0.39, 17.1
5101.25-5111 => 0.20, 20.2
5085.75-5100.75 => 0.18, 20.6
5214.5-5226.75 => 0.03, 23.9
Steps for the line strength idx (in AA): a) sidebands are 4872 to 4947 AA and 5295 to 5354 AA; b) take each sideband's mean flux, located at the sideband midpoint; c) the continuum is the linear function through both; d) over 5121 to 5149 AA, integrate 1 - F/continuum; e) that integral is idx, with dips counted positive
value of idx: 6.0 AA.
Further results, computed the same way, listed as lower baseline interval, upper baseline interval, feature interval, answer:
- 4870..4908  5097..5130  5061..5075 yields 0.4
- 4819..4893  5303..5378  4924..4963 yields 1.8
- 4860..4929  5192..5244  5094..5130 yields 4.0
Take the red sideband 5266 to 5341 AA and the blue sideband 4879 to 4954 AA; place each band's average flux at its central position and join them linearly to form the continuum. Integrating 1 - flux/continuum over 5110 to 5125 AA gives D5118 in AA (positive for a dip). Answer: 2.4 AA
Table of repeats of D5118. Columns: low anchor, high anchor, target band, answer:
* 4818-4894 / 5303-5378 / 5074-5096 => 3.4 AA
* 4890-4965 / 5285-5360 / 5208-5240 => 3.4 AA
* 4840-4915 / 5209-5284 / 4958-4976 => 0.8 AA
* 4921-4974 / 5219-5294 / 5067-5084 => 2.6 AA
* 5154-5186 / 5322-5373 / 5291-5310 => -2.8 AA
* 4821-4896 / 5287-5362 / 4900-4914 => -0.2 AA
